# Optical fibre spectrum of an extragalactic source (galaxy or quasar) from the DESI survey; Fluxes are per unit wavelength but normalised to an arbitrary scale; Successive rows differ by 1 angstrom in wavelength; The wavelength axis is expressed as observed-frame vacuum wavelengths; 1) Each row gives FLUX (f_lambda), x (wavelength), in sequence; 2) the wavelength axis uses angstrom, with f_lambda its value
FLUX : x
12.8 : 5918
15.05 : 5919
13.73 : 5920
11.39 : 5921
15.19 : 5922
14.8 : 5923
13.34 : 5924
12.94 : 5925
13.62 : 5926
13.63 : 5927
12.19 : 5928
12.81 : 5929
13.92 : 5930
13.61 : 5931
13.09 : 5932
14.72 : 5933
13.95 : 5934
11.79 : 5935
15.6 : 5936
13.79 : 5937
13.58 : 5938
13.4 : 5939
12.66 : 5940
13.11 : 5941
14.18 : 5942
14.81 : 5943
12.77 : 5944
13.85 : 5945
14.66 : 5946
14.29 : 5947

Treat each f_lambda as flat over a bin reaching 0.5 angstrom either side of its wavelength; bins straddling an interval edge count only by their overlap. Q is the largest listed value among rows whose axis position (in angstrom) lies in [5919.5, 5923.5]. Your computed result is 15.19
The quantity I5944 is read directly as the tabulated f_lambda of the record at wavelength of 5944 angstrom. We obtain 12.77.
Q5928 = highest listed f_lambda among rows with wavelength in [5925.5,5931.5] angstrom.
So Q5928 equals 13.92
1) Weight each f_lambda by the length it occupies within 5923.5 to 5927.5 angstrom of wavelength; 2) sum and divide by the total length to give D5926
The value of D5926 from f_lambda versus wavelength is 13.4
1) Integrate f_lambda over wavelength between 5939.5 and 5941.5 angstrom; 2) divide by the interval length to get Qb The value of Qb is 12.9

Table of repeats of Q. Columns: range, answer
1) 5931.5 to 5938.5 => 15.6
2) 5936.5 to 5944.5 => 14.81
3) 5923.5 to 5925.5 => 13.34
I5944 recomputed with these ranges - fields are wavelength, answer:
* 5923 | 14.8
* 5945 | 13.85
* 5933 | 14.72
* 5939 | 13.4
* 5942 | 14.18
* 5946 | 14.66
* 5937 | 13.79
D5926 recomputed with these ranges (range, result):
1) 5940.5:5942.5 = 13.6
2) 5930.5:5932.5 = 13.3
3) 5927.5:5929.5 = 12.5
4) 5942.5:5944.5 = 13.8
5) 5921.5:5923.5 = 15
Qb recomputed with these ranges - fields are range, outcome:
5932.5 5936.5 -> 14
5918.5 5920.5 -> 14.4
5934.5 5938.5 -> 13.7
